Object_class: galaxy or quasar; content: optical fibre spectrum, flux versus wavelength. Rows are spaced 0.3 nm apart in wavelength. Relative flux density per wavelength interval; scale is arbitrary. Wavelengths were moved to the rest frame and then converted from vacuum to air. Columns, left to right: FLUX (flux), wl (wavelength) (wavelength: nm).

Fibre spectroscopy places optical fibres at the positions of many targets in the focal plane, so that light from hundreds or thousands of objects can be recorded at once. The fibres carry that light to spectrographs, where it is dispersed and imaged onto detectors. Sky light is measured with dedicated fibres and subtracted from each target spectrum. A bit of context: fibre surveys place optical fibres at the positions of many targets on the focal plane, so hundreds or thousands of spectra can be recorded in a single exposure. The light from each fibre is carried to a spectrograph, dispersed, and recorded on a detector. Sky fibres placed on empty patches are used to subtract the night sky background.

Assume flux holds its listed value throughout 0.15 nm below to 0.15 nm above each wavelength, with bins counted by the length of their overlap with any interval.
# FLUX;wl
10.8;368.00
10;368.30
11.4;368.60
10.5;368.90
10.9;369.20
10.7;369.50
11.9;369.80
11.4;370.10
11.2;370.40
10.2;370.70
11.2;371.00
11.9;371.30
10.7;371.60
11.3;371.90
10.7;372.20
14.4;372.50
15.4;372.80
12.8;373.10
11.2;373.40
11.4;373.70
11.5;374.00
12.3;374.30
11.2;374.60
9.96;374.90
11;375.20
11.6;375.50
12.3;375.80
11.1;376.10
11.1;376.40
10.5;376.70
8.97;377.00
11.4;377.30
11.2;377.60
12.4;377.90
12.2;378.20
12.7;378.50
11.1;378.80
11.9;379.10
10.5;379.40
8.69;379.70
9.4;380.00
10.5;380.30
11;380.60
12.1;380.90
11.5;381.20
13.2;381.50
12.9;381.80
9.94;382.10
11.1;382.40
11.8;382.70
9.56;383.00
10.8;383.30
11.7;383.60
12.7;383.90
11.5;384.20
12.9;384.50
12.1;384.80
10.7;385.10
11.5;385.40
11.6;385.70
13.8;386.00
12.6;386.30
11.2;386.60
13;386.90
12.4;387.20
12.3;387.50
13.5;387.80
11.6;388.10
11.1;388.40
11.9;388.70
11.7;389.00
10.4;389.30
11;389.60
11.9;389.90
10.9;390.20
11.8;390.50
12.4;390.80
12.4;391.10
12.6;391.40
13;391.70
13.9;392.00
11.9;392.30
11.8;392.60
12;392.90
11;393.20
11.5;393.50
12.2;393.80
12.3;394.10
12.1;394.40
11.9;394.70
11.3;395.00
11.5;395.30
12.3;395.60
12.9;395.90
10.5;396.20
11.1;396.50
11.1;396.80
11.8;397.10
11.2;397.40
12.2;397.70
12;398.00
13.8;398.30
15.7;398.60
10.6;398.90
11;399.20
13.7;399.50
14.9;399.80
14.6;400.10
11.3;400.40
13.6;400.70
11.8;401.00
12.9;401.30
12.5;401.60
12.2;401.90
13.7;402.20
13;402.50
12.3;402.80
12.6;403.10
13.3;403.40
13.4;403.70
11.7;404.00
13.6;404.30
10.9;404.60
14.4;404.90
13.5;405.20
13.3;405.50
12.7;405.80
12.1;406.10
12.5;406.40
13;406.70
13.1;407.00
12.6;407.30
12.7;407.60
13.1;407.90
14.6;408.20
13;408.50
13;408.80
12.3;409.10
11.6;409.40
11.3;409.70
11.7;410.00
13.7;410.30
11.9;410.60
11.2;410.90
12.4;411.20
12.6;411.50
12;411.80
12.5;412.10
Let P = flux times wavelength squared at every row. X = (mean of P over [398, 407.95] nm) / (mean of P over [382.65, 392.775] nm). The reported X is 1.17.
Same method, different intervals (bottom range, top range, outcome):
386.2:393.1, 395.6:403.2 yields 1.09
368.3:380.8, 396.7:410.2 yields 1.31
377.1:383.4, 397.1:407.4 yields 1.28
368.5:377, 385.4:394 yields 1.15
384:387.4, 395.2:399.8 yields 1.07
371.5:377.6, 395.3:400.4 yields 1.21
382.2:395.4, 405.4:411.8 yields 1.17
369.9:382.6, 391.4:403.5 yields 1.21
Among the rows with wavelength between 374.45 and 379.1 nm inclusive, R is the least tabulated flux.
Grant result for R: 8.97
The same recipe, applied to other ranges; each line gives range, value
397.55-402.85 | 10.6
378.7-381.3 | 8.69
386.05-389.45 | 10.4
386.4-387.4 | 11.2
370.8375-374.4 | 10.7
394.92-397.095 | 10.5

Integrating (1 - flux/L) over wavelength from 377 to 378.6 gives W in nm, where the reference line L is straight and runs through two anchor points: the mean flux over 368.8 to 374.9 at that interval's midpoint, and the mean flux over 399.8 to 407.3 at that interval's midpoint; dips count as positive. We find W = 0.023 nm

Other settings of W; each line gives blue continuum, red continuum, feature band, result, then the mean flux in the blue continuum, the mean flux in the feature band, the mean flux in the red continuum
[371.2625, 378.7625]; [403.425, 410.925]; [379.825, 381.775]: 0.08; 11.6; 11.4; 12.7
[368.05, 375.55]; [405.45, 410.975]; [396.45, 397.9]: 0.09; 11.5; 11.5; 12.6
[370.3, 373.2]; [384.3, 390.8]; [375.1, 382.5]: 0.45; 12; 11.2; 11.9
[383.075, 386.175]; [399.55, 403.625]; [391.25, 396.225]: 0.16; 11.9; 12.1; 13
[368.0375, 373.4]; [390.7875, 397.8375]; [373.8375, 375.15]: 0.04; 11.5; 11.2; 11.9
